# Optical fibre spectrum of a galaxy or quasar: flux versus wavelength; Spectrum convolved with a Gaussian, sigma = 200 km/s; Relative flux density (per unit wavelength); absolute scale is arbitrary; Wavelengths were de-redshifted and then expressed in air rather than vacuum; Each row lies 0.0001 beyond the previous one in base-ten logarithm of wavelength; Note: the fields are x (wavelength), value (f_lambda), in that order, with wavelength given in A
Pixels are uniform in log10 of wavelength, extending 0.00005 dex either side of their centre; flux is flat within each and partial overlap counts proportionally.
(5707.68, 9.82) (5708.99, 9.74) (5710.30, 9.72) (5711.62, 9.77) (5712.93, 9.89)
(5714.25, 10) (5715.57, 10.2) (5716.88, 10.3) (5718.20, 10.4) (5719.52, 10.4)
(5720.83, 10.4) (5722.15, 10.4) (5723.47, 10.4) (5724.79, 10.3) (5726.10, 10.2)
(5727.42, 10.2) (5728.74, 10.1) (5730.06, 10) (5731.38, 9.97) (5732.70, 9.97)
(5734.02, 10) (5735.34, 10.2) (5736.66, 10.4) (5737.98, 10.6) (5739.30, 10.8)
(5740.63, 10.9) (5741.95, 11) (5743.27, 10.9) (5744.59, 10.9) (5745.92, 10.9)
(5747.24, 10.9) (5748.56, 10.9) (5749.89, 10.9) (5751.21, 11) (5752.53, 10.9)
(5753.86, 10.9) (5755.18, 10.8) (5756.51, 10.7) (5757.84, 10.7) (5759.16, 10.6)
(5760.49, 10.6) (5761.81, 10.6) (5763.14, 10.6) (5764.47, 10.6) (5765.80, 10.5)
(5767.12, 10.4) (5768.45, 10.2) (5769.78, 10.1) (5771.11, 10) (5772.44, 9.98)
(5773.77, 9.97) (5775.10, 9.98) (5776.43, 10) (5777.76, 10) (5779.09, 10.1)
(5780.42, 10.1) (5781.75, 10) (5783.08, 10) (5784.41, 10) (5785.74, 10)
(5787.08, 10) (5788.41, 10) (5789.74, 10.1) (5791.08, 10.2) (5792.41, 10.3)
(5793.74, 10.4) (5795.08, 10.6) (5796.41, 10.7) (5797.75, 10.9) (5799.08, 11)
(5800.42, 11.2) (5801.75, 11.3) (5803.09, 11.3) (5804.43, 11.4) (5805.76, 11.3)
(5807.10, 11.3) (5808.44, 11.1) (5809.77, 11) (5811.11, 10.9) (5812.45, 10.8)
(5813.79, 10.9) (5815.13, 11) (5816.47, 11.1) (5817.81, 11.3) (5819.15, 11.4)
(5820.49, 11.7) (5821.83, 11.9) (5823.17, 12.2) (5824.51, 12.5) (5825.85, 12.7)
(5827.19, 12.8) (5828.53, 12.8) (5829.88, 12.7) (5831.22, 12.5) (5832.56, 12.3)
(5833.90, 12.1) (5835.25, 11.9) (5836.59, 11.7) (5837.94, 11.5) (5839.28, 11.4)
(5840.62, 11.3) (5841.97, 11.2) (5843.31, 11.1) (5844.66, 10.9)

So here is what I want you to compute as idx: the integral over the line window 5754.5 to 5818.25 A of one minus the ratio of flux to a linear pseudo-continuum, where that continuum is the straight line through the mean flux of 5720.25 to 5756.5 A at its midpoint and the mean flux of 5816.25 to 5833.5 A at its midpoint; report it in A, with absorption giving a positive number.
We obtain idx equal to 5.0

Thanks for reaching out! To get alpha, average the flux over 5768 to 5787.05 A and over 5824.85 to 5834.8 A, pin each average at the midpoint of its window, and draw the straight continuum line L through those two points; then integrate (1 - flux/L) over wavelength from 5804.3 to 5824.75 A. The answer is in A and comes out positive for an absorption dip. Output 0.8 A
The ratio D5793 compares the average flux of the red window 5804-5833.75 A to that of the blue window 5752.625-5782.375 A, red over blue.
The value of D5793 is 1.1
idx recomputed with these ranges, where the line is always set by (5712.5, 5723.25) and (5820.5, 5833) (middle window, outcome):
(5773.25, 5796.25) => 3.0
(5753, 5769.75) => 0.8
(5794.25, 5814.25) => 1.6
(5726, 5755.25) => 0.4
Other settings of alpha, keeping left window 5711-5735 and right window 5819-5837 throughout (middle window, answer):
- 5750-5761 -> 0.0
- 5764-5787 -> 2.3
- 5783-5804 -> 1.9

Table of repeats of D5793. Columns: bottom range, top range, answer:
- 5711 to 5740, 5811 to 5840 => 1.16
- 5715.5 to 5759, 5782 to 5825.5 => 1.04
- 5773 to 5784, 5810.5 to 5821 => 1.11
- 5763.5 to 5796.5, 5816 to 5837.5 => 1.19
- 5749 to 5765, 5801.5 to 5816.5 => 1.03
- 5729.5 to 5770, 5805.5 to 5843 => 1.10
